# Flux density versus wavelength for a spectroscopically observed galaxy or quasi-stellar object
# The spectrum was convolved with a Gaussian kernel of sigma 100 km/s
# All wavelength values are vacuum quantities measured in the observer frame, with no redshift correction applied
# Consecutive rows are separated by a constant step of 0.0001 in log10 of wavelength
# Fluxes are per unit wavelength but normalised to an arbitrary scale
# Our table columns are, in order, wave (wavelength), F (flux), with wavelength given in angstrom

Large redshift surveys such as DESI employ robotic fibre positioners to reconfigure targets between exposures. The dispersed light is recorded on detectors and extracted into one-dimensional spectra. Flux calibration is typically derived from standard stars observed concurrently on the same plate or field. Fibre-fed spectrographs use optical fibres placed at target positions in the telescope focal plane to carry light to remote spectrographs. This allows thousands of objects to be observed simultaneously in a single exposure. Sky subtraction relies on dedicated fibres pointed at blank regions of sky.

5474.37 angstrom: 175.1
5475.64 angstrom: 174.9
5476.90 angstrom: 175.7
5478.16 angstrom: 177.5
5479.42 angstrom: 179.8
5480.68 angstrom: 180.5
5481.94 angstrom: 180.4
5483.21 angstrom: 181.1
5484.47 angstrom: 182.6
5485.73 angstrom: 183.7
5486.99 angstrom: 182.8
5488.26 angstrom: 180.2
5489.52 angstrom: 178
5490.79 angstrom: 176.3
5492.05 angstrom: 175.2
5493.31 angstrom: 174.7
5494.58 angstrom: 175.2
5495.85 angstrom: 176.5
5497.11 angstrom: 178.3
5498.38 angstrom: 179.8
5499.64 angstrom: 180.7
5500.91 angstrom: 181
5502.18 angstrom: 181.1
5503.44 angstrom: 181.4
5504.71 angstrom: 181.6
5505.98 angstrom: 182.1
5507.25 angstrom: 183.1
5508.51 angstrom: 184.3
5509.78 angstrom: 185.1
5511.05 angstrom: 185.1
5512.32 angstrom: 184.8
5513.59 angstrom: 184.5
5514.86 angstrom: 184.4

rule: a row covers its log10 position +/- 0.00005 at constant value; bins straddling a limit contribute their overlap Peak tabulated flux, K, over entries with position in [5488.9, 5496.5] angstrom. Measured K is 178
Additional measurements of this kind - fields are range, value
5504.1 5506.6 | 182.1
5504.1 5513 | 185.1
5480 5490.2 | 183.7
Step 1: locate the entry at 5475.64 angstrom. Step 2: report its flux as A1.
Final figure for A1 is 174.9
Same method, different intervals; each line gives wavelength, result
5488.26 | 180.2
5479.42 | 179.8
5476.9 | 175.7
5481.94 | 180.4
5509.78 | 185.1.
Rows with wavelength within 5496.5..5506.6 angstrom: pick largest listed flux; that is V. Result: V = 182.1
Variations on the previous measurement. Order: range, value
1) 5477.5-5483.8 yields 181.1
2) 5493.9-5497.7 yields 178.3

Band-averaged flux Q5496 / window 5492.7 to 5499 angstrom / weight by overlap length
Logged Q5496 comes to 177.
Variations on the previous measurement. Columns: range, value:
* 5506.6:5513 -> 185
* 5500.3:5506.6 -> 181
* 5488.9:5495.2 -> 176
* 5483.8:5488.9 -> 183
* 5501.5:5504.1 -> 181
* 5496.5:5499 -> 179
